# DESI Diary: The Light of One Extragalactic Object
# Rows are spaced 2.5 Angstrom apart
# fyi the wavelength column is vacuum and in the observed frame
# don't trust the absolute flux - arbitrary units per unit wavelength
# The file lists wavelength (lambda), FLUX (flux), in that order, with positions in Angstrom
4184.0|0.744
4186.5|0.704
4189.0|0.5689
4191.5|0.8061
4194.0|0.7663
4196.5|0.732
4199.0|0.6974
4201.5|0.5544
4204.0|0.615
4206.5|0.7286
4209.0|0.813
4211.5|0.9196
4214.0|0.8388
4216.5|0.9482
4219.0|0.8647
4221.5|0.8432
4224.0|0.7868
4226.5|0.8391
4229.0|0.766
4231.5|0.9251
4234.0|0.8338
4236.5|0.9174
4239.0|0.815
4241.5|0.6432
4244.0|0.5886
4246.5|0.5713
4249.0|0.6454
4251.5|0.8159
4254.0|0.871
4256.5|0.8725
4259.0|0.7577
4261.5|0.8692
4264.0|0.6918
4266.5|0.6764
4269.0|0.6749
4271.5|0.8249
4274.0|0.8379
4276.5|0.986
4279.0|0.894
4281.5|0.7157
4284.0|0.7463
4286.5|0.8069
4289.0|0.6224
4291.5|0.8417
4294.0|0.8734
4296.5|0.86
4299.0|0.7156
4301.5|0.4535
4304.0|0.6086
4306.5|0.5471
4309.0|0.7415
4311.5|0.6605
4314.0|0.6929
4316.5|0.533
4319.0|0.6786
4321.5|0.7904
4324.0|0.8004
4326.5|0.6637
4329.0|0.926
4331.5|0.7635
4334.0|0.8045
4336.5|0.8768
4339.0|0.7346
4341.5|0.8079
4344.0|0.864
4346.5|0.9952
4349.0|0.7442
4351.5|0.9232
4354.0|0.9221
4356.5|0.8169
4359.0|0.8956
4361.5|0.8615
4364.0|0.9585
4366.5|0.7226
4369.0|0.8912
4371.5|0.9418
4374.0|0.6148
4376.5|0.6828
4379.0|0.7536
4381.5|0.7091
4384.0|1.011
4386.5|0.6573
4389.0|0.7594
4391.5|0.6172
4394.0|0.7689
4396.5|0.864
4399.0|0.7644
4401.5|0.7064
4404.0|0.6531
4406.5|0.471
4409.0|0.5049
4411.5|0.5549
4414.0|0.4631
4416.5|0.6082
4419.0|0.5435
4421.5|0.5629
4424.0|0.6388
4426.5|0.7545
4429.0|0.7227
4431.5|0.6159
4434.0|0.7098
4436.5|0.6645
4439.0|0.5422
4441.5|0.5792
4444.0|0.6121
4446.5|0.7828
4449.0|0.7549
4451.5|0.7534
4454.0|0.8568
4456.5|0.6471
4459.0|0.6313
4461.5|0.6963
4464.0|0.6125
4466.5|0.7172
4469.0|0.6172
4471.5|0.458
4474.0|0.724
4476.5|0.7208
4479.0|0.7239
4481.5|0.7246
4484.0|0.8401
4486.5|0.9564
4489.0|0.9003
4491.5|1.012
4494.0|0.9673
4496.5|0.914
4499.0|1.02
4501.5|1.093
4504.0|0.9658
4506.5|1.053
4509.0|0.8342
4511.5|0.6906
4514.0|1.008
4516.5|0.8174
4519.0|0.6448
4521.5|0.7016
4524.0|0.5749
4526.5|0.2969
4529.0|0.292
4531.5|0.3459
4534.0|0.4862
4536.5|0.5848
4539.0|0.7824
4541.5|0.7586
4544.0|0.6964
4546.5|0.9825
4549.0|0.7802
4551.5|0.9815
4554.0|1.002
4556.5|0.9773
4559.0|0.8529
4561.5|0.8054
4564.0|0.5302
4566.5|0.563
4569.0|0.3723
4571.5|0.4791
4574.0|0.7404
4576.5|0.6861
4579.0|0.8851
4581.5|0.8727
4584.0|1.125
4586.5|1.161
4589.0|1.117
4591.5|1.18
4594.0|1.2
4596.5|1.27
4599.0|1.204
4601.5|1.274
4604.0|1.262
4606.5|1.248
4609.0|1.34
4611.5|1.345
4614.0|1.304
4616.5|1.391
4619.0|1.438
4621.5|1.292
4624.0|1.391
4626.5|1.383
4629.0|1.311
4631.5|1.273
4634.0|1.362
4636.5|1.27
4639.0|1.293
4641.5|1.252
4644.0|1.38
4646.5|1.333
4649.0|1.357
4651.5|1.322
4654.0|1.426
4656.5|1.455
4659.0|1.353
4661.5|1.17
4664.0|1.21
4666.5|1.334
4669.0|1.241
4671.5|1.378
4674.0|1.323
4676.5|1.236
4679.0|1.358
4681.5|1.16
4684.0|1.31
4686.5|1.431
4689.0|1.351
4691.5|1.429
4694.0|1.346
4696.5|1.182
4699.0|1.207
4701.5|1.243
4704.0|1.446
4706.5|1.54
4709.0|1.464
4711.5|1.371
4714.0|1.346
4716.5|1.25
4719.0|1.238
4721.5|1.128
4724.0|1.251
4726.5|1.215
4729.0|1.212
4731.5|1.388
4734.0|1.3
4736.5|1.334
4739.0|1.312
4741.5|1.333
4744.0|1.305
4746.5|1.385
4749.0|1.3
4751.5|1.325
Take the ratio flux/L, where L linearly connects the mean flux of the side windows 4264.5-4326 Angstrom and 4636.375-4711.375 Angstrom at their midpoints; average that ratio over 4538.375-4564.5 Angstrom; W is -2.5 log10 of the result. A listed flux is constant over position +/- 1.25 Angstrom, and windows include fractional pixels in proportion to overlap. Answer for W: 0.32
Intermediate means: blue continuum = 0.731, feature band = 0.842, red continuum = 1.33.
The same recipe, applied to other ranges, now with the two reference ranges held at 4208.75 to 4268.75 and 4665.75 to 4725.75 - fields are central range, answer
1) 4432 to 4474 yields 0.48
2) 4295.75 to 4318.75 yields 0.33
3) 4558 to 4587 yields 0.50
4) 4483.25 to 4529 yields 0.30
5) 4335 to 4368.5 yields 0.08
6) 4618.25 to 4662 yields -0.07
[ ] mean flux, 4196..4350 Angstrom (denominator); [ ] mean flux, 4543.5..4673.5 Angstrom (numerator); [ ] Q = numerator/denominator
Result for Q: 1.48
